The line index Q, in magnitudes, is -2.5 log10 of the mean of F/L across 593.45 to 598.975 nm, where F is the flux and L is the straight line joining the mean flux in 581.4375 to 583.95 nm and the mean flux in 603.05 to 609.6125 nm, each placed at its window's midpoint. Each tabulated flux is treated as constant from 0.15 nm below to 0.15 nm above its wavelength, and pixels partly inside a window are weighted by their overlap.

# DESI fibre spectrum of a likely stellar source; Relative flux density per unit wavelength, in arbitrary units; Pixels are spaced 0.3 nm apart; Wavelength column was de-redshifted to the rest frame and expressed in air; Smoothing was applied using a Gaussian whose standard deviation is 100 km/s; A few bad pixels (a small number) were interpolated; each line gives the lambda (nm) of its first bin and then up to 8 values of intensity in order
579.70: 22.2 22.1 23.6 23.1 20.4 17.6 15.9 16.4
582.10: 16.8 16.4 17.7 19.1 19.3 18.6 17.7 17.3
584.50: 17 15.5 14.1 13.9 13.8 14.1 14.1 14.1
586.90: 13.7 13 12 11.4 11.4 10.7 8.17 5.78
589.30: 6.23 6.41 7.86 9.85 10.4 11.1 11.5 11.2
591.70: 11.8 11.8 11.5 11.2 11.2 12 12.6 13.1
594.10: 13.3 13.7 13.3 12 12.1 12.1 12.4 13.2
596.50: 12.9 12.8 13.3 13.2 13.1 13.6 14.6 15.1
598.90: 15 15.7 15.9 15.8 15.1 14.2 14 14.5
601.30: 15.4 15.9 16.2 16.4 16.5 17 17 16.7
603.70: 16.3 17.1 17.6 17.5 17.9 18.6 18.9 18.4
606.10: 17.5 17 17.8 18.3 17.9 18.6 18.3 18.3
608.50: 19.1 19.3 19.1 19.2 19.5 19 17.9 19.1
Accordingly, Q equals 0.33 mag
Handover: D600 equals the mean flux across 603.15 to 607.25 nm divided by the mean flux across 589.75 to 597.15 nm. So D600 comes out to 1.5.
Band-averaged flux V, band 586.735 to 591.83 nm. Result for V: 10.2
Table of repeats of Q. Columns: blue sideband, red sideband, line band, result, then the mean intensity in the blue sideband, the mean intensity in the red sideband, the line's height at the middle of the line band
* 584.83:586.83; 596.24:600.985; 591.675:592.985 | 0.229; 14.1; 14.3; 14.2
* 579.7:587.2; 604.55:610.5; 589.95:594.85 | 0.441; 17.2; 18.4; 17.7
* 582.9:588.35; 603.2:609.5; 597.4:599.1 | 0.182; 14.9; 18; 16.8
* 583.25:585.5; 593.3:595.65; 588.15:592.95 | 0.402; 16.6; 12.8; 14.3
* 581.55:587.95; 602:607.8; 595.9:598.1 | 0.267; 15.5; 17.5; 16.7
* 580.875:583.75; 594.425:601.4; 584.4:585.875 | 0.154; 17.7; 13.9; 17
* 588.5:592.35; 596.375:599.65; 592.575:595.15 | -0.088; 9.47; 14.1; 11.6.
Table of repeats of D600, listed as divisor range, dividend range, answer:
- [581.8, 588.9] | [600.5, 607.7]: 1.15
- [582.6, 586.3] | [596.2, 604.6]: 0.93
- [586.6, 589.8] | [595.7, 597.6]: 1.29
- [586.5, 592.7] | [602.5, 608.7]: 1.69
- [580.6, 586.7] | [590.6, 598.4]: 0.75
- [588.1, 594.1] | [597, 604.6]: 1.50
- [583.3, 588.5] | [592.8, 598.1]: 0.89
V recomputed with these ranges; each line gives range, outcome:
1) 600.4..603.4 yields 15.8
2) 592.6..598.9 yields 13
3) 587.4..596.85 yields 11.1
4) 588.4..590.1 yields 7.31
